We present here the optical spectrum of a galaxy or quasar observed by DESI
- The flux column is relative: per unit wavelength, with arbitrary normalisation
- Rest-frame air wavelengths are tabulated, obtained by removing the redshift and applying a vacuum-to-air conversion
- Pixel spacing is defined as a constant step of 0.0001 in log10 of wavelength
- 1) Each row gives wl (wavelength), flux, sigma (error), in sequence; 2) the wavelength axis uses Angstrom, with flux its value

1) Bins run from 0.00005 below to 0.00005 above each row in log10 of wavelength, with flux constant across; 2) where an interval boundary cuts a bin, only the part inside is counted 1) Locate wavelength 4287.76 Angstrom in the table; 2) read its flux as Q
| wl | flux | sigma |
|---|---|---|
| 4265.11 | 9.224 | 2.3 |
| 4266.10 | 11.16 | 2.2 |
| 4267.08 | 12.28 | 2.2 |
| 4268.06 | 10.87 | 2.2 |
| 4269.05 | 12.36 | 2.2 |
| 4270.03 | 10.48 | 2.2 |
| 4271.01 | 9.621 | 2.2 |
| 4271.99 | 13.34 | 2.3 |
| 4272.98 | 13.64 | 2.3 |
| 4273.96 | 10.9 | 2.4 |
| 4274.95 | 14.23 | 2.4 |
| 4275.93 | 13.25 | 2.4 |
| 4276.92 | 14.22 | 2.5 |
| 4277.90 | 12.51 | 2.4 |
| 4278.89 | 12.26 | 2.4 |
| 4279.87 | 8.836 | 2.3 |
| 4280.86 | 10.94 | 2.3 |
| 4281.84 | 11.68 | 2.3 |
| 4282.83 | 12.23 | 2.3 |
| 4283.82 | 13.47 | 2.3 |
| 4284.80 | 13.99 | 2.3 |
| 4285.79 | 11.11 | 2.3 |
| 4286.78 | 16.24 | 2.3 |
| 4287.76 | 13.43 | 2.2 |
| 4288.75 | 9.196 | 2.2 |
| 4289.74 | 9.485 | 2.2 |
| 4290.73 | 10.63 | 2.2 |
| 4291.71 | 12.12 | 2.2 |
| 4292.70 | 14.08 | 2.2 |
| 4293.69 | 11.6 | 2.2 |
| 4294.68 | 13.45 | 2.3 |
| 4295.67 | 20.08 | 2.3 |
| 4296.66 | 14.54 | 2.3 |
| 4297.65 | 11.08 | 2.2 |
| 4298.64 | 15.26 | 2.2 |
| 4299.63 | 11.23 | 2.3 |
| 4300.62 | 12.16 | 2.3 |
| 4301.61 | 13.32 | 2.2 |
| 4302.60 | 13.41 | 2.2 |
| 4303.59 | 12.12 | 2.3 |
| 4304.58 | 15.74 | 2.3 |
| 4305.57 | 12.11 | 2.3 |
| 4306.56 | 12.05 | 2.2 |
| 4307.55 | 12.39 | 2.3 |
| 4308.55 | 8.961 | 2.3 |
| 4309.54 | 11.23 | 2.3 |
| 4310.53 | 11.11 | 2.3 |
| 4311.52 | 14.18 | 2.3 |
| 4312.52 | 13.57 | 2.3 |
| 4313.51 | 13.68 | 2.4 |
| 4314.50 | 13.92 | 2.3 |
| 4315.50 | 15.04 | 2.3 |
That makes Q 13.43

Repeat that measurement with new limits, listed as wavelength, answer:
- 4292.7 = 14.08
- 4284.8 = 13.99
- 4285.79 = 11.11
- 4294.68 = 13.45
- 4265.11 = 9.224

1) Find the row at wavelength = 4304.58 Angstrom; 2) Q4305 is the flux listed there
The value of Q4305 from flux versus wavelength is 15.74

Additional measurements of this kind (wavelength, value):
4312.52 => 13.57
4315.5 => 15.04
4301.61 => 13.32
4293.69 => 11.6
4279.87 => 8.836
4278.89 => 12.26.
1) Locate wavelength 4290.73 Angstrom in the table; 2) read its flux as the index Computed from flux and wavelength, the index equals 10.63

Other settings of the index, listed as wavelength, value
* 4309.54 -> 11.23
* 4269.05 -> 12.36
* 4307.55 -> 12.39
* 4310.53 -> 11.11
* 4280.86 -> 10.94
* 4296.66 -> 14.54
